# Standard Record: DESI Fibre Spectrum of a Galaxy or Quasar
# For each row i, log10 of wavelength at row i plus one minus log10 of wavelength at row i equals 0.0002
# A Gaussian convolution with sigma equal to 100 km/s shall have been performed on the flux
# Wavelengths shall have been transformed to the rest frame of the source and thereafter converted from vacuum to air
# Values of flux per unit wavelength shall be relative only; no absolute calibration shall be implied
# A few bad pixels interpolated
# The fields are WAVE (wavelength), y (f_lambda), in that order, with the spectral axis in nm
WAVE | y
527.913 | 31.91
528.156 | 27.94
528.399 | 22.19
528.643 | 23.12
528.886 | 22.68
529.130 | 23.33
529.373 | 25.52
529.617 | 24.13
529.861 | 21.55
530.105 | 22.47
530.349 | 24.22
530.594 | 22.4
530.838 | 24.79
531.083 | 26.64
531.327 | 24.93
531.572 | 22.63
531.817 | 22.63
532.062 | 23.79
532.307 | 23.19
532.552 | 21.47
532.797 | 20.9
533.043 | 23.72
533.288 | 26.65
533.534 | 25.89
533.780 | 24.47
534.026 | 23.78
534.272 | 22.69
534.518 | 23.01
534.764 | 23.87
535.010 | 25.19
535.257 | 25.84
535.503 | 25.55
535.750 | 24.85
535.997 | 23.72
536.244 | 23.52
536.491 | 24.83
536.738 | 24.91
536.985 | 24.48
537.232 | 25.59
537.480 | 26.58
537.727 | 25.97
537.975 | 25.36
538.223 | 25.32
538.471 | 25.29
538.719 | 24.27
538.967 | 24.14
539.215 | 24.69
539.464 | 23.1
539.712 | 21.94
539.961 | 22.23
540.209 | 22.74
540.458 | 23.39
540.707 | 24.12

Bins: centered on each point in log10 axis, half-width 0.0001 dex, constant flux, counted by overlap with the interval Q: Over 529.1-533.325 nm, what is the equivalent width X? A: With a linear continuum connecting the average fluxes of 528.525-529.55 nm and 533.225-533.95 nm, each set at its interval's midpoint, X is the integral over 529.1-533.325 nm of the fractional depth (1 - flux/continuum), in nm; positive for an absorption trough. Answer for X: 0.167 nm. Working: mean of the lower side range 23.7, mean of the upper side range 25.4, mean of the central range 23.6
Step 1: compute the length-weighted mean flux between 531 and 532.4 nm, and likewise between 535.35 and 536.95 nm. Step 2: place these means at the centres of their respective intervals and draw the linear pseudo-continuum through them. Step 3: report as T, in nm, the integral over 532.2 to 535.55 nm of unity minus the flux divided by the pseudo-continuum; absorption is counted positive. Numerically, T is 0.04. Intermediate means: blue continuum 23.9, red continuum 24.6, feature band 24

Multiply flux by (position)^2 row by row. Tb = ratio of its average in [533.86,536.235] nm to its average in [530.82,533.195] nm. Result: 1.0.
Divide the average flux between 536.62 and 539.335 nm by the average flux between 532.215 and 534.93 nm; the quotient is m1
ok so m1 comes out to 1.1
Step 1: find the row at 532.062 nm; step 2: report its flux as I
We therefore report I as 23.79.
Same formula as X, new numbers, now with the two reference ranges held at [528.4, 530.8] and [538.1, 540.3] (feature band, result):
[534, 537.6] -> -0.15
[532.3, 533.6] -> -0.01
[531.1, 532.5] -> -0.01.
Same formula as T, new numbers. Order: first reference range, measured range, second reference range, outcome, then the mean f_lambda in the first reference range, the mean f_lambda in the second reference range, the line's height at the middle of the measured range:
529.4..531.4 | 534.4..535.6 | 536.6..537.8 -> 0.02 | 23.9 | 25.5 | 25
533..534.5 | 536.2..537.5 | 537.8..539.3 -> -0.01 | 24.5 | 24.9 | 24.7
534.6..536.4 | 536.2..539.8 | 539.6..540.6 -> -0.18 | 24.6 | 22.6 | 23.5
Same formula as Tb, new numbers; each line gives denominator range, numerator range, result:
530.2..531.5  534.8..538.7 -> 1.05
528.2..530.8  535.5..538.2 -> 1.10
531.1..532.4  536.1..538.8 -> 1.08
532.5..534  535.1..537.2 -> 1.04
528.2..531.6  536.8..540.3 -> 1.06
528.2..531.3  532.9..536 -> 1.05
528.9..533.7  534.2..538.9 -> 1.07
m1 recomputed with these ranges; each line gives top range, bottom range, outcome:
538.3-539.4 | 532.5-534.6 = 1.04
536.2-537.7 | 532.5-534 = 1.05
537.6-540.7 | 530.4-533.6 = 1.01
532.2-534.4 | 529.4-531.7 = 0.99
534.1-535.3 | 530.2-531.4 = 0.98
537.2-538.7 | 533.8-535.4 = 1.06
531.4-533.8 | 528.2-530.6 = 1.01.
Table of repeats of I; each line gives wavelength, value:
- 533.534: 25.89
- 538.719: 24.27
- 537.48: 26.58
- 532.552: 21.47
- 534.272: 22.69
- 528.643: 23.12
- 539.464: 23.1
